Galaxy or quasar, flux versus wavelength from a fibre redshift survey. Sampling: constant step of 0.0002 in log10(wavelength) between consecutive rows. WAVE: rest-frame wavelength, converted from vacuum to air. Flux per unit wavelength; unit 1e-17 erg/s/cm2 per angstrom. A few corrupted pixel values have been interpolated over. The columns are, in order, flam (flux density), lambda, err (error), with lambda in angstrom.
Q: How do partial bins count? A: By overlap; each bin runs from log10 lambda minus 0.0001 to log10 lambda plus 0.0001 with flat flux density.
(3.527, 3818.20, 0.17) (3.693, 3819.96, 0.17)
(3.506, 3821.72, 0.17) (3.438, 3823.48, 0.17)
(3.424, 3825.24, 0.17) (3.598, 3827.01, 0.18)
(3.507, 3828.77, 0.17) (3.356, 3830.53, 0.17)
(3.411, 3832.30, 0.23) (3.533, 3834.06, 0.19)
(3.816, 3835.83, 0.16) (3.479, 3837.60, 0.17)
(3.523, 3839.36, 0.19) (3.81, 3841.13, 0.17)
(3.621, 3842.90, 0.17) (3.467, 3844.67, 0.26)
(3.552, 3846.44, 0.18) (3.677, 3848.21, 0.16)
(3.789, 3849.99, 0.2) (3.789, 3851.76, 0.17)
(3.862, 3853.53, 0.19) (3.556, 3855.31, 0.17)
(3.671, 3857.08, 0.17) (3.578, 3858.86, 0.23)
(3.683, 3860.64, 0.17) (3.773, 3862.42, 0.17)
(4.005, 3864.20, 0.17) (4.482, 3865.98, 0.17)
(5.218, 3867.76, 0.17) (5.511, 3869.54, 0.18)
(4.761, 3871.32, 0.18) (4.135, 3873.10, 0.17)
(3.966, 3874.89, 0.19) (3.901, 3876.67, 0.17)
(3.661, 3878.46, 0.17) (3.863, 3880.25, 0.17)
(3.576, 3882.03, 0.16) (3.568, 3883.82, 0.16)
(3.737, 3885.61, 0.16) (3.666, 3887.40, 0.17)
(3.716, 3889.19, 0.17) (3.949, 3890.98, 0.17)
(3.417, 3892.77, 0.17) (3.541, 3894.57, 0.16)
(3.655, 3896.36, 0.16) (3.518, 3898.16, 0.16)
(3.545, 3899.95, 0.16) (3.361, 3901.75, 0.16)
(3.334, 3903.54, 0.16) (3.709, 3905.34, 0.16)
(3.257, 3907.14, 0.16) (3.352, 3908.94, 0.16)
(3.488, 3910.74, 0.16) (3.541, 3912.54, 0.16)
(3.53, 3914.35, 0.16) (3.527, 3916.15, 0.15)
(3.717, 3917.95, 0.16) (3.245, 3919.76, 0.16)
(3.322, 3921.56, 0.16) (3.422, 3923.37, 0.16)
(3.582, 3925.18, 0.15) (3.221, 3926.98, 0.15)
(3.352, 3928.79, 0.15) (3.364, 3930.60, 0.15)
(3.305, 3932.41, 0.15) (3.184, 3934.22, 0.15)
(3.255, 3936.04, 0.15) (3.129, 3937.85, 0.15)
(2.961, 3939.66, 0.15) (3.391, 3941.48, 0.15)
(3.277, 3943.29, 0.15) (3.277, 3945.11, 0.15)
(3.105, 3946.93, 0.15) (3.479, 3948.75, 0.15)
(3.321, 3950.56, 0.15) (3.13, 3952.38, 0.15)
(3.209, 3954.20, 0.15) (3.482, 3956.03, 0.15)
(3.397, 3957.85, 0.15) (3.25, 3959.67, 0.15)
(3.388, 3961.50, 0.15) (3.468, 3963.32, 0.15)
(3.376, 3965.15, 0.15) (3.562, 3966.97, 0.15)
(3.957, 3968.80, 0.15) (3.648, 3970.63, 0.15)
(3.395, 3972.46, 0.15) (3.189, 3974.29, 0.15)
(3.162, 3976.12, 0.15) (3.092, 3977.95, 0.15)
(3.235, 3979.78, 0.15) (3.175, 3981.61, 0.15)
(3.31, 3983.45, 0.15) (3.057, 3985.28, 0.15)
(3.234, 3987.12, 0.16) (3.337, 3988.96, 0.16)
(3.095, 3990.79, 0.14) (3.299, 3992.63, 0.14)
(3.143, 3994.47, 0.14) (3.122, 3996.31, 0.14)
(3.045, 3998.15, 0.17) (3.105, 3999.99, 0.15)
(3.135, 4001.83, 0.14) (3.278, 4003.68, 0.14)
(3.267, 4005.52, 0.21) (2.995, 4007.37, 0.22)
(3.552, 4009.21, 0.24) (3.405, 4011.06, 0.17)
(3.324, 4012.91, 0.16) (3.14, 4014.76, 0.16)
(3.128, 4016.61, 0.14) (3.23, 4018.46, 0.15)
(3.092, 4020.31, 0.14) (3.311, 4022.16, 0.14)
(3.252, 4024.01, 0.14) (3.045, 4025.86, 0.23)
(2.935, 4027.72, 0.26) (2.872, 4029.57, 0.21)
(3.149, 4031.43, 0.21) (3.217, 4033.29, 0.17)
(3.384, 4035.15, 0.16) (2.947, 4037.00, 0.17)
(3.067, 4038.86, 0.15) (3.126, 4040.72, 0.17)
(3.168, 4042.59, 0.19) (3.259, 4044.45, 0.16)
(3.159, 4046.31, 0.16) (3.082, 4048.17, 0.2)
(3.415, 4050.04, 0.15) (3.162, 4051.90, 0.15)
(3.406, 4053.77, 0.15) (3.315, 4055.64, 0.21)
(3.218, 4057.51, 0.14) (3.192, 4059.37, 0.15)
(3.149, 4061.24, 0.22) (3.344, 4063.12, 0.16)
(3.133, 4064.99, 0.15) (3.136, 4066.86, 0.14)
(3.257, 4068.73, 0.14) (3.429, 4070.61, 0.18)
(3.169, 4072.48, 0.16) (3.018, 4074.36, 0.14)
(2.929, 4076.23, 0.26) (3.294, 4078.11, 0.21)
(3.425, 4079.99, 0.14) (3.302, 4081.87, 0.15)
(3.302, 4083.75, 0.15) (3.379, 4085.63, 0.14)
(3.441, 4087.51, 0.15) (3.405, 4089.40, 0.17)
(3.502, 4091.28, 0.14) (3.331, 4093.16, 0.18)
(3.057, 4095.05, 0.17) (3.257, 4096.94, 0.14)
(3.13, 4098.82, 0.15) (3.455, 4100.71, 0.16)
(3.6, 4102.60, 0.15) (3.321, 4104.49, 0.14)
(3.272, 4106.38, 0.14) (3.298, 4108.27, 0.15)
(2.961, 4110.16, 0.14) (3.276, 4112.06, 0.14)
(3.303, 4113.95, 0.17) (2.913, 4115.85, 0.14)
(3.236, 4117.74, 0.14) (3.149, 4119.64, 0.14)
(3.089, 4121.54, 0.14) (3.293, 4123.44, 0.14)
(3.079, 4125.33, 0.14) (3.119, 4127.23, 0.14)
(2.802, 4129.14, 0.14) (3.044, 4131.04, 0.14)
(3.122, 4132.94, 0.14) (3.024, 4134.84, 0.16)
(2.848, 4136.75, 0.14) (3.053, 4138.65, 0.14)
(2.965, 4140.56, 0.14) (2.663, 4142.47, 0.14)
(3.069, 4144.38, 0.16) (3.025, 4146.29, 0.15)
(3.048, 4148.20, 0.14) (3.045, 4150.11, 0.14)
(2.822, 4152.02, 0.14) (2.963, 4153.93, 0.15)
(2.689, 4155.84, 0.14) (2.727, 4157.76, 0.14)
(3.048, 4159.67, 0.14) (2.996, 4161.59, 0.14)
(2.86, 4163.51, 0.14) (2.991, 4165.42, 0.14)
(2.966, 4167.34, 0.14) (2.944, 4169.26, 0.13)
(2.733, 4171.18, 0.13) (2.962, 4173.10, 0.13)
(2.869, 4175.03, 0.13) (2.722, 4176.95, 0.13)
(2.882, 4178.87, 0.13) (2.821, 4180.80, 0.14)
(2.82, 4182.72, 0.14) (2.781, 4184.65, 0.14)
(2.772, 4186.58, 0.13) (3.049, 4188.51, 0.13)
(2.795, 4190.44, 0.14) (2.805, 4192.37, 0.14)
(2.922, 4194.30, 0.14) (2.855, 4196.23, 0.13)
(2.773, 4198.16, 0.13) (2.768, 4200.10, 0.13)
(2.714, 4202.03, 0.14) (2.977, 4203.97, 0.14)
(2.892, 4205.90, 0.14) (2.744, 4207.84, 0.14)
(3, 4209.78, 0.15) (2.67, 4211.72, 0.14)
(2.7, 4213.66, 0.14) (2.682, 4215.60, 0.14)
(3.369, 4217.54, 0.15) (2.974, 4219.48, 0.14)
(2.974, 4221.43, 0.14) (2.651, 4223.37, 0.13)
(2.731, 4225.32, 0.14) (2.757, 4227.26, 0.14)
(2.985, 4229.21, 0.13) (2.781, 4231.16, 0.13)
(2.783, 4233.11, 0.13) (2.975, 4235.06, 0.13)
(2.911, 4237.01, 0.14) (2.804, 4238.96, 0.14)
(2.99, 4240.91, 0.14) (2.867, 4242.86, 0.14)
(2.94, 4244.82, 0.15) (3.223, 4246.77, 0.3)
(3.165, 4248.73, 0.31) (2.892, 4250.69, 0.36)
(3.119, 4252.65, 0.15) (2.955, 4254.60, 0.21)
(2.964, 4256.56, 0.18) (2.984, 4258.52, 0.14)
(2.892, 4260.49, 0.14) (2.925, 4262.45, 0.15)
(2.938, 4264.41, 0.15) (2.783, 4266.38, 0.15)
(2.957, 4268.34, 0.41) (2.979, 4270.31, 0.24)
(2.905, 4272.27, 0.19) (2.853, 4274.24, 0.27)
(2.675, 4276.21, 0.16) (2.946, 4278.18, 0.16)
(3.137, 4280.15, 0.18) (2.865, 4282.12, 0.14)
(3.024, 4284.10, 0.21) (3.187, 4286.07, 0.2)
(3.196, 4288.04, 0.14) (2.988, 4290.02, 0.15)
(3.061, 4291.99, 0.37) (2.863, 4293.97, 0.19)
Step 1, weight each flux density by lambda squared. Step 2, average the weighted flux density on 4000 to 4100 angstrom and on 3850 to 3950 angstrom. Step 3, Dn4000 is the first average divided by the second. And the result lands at 1.0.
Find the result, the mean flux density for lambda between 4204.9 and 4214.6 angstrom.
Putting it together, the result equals 2.8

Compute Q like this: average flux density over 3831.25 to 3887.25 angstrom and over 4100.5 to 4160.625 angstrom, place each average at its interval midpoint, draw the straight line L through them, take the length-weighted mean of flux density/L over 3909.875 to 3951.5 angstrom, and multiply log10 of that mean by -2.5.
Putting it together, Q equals 0.10 mag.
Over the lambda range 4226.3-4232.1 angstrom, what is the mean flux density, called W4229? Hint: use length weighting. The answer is 2.84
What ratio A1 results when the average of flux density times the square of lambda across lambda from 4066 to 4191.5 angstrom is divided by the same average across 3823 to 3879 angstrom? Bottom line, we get 0.9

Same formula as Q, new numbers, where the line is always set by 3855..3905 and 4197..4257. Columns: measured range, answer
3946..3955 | 0.132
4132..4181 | 0.063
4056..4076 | 0.049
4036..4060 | 0.067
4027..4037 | 0.113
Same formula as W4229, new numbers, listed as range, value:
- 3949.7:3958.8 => 3.31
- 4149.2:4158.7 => 2.85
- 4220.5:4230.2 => 2.82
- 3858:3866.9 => 3.91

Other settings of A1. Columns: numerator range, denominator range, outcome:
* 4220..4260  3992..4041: 1.03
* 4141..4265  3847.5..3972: 0.93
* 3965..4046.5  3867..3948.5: 0.94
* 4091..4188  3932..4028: 1.01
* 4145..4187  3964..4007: 0.97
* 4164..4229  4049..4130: 0.93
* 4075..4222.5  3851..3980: 0.95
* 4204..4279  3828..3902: 0.92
